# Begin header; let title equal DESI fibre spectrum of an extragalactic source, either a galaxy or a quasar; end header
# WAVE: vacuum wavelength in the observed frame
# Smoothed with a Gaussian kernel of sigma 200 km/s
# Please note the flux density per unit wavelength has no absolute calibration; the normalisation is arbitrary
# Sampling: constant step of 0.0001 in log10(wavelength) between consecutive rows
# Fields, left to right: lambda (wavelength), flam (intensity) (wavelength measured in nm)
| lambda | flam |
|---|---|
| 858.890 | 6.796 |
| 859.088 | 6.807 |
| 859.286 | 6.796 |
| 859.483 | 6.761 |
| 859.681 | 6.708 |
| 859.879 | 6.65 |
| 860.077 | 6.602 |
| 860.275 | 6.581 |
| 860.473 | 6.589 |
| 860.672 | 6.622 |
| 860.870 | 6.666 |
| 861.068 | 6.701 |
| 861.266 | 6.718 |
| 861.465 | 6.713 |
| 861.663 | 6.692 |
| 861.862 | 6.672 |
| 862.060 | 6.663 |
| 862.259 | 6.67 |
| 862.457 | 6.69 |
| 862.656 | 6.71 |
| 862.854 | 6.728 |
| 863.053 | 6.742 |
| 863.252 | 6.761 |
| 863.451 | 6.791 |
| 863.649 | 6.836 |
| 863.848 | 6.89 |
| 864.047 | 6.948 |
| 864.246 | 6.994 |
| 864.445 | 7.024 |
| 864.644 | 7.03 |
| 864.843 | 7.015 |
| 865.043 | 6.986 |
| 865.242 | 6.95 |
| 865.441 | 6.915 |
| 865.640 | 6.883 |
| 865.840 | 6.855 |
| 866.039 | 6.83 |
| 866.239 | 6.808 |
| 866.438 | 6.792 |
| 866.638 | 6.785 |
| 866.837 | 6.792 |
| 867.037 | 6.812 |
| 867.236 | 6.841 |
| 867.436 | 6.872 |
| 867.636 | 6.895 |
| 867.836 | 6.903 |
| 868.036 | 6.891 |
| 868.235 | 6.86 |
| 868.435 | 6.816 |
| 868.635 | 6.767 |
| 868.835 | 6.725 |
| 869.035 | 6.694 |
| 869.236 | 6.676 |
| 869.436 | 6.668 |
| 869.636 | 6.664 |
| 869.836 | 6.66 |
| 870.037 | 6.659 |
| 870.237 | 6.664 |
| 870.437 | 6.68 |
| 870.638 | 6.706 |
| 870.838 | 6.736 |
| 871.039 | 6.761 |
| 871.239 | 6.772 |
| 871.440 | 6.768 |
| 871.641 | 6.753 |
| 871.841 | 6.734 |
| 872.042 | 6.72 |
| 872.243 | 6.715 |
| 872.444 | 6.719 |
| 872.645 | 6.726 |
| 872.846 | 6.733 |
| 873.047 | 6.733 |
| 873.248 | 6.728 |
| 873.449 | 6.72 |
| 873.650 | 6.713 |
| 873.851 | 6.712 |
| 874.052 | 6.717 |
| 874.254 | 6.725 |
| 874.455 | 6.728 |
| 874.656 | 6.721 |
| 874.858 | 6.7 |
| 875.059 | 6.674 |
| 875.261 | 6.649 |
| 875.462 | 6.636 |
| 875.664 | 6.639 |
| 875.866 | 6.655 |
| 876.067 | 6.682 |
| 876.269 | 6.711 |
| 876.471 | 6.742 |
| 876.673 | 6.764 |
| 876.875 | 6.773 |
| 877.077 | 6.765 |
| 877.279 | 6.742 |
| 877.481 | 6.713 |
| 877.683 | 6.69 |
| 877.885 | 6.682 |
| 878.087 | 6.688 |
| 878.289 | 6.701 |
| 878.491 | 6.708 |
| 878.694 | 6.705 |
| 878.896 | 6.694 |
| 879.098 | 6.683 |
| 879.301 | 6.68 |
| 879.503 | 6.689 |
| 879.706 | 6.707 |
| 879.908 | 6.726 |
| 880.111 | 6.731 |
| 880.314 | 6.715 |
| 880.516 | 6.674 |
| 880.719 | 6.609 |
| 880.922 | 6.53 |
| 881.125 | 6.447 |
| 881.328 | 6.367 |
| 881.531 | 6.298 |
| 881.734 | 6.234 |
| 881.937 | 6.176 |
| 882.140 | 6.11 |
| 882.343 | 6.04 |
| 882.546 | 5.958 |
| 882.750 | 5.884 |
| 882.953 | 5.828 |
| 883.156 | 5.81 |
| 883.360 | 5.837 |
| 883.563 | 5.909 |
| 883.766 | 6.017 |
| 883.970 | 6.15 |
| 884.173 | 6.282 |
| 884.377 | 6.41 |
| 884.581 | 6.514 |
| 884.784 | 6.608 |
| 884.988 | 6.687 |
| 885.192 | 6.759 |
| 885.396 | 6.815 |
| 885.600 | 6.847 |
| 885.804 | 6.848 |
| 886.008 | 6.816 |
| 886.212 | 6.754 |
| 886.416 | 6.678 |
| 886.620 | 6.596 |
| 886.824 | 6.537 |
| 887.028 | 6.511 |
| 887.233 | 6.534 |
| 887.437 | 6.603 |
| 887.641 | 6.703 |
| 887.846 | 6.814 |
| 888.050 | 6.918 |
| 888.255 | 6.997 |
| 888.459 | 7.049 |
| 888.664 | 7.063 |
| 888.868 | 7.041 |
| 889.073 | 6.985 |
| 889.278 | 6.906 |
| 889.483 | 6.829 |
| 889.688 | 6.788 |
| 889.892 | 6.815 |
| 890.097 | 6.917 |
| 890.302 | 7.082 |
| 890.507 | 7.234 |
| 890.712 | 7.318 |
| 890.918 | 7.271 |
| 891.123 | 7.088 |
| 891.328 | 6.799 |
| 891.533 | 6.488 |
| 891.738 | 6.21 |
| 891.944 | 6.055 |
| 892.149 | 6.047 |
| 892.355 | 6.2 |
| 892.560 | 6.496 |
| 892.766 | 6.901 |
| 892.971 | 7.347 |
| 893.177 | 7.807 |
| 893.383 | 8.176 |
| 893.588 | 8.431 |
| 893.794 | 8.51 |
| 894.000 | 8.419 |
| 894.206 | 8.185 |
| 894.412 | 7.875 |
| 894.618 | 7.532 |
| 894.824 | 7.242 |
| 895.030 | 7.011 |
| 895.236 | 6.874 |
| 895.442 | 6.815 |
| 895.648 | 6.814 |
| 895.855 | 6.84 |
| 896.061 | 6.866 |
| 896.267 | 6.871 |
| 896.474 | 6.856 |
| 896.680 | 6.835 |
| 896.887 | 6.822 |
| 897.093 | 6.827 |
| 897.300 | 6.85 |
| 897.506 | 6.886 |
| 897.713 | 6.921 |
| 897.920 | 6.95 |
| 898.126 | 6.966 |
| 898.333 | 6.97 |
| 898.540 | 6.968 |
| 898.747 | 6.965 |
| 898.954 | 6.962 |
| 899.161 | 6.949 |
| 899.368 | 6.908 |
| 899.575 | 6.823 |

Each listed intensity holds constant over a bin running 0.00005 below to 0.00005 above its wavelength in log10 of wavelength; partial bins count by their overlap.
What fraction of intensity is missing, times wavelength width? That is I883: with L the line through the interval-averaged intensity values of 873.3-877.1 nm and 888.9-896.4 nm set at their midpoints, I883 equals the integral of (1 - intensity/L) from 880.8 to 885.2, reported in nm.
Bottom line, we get 0.43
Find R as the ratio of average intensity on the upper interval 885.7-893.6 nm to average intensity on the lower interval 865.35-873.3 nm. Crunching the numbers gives 1.02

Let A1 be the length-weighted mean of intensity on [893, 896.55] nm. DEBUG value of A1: 7.48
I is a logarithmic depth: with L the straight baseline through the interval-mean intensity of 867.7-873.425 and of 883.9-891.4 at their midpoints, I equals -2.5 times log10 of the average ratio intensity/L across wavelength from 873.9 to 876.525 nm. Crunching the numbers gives 0.01 mag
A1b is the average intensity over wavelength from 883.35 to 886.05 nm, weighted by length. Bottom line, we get 6.48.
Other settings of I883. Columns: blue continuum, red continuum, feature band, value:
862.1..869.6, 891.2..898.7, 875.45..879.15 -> 0.12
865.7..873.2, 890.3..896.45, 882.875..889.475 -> 0.42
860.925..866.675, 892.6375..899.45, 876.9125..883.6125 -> 0.54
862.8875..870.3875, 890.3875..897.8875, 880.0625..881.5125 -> 0.08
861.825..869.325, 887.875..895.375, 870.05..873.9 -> 0.10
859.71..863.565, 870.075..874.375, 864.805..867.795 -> -0.07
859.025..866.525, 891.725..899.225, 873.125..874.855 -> 0.04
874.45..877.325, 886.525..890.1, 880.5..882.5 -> 0.13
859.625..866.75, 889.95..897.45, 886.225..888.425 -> 0.10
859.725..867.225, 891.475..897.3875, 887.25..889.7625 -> 0.06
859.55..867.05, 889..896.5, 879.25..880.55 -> 0.05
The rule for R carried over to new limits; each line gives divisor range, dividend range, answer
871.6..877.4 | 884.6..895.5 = 1.04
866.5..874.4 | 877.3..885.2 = 0.95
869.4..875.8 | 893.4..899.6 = 1.07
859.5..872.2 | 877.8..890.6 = 0.97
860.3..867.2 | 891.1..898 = 1.04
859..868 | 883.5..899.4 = 1.02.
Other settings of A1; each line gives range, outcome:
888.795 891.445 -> 7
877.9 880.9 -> 6.69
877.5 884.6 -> 6.4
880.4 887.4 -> 6.39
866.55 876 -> 6.74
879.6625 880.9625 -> 6.68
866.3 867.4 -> 6.81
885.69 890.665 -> 6.84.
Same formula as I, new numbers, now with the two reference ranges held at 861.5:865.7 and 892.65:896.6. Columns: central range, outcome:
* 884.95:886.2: 0.07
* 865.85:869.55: 0.02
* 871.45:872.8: 0.04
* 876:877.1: 0.06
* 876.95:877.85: 0.06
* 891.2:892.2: 0.16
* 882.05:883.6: 0.21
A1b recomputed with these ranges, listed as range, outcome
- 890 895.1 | 7.23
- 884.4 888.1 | 6.69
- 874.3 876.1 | 6.68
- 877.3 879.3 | 6.7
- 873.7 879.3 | 6.7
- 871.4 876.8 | 6.71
